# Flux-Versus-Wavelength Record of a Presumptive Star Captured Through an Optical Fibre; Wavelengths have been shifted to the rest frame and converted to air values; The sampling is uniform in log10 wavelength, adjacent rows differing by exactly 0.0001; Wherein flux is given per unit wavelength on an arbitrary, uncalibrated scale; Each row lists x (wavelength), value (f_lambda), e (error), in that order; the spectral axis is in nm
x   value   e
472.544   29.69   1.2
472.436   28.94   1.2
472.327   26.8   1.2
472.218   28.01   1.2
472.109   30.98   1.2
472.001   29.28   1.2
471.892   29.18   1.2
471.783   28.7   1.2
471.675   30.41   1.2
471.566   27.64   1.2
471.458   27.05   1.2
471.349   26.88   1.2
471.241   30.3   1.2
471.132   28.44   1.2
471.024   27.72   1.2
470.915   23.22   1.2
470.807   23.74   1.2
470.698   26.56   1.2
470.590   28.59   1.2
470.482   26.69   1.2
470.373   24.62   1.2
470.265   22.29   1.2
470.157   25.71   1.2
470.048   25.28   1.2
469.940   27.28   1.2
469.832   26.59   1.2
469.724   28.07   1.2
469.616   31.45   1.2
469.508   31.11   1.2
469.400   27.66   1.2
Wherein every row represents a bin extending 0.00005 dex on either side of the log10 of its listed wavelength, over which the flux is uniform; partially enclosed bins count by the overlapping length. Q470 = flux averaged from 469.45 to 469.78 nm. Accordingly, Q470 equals 30.2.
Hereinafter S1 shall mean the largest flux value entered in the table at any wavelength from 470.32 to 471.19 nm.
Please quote 28.59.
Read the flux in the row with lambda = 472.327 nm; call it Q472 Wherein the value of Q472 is 26.8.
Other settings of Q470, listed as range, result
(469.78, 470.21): 26.2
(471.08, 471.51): 28.1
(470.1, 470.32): 24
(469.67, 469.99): 27.4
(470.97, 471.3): 28.8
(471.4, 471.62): 27.4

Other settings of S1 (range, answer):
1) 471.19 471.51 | 30.3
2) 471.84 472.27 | 30.98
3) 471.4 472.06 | 30.41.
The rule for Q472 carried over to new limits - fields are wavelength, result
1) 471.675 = 30.41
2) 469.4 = 27.66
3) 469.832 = 26.59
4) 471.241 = 30.3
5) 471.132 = 28.44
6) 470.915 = 23.22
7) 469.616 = 31.45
